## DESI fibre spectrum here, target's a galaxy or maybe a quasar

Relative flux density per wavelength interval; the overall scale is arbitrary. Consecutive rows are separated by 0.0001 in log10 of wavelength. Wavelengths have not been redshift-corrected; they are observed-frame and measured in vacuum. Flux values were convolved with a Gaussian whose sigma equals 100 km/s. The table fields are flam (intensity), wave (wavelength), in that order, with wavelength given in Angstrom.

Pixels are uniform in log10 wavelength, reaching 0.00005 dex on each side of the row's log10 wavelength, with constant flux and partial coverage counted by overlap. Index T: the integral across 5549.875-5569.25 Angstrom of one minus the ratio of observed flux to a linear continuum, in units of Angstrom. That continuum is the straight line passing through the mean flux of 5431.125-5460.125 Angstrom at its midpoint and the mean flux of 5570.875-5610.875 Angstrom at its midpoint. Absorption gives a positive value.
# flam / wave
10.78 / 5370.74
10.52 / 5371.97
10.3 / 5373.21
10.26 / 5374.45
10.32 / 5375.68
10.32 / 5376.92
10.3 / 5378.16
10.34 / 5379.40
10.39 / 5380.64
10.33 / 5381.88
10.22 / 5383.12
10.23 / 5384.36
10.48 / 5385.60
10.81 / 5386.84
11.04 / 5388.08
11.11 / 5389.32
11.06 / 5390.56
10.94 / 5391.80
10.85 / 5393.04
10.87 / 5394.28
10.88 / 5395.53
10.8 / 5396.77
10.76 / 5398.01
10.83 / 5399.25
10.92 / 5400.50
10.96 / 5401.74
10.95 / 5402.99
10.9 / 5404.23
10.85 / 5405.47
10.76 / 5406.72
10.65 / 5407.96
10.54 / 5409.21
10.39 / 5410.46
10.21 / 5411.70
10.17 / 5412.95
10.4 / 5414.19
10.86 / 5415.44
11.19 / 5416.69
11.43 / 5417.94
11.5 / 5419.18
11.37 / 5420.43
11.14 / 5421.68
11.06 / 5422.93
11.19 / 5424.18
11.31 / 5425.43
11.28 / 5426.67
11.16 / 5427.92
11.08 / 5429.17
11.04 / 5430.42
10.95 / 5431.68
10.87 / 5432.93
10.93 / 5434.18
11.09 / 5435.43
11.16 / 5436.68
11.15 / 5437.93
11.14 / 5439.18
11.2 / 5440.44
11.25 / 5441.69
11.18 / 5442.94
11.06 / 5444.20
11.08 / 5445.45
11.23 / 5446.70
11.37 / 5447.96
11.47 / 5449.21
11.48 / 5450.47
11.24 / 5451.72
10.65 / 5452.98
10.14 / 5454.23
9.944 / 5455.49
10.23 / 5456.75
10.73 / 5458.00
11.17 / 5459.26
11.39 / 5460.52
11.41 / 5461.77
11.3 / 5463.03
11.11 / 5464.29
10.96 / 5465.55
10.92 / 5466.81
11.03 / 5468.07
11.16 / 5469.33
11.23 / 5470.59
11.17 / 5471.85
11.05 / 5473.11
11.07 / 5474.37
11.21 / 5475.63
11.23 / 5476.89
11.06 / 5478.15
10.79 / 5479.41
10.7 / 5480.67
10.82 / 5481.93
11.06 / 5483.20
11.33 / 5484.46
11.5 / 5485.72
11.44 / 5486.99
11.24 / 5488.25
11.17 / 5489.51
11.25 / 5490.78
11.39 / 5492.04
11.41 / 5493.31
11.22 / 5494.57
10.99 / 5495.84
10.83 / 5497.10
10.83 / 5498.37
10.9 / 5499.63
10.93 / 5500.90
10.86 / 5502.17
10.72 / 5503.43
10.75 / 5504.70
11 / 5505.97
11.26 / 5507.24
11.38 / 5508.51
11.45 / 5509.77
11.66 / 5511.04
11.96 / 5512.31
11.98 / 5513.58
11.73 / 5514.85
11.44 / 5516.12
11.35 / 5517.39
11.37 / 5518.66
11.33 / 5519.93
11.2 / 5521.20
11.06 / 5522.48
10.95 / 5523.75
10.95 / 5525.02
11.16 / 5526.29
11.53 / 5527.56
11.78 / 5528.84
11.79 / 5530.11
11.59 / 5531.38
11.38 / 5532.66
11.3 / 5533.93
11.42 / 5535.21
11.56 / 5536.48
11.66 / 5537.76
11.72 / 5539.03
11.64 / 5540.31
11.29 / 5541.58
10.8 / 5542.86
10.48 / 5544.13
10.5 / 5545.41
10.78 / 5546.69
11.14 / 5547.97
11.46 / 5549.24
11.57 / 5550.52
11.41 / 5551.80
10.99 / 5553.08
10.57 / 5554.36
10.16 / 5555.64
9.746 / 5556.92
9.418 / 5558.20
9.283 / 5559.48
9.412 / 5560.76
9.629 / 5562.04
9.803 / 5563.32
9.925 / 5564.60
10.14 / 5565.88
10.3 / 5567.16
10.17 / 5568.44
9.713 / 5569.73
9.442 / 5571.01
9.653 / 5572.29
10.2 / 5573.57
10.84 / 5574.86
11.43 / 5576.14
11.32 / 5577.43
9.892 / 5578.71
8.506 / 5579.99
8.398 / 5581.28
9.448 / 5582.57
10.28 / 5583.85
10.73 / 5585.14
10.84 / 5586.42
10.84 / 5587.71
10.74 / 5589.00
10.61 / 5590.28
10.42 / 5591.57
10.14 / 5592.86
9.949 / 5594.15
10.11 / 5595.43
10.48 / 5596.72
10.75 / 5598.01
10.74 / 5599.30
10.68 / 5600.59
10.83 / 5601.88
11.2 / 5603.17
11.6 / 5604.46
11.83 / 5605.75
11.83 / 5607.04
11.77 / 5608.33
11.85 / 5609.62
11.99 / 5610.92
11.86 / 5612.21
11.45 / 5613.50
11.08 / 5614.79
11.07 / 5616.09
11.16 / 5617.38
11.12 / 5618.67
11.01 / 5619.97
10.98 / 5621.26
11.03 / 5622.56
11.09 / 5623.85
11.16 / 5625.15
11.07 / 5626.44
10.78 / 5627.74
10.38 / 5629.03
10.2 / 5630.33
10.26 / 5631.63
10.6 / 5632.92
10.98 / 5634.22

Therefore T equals 0.94 Angstrom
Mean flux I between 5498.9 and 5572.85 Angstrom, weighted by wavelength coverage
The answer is 10.9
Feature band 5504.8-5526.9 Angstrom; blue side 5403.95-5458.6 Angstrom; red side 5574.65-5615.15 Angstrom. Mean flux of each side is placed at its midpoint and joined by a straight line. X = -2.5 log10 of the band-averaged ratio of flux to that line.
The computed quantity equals -0.05 mag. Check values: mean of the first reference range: 11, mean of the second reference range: 10.8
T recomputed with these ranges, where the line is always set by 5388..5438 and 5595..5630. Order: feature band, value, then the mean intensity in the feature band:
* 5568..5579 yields 0.78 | 10.3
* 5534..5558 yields 0.10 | 11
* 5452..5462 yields 0.26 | 10.7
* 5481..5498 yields -0.27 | 11.2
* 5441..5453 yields -0.28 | 11.2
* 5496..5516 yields -0.33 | 11.2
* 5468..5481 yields -0.09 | 11.1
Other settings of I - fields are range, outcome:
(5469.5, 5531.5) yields 11.2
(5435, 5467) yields 11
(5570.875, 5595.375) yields 10.2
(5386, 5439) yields 10.9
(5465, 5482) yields 11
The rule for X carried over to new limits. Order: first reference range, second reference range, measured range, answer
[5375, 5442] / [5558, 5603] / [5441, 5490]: -0.04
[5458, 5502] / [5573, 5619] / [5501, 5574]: 0.01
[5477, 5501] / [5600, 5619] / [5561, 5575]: 0.14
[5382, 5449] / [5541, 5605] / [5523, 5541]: -0.09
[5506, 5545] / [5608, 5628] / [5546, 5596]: 0.11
